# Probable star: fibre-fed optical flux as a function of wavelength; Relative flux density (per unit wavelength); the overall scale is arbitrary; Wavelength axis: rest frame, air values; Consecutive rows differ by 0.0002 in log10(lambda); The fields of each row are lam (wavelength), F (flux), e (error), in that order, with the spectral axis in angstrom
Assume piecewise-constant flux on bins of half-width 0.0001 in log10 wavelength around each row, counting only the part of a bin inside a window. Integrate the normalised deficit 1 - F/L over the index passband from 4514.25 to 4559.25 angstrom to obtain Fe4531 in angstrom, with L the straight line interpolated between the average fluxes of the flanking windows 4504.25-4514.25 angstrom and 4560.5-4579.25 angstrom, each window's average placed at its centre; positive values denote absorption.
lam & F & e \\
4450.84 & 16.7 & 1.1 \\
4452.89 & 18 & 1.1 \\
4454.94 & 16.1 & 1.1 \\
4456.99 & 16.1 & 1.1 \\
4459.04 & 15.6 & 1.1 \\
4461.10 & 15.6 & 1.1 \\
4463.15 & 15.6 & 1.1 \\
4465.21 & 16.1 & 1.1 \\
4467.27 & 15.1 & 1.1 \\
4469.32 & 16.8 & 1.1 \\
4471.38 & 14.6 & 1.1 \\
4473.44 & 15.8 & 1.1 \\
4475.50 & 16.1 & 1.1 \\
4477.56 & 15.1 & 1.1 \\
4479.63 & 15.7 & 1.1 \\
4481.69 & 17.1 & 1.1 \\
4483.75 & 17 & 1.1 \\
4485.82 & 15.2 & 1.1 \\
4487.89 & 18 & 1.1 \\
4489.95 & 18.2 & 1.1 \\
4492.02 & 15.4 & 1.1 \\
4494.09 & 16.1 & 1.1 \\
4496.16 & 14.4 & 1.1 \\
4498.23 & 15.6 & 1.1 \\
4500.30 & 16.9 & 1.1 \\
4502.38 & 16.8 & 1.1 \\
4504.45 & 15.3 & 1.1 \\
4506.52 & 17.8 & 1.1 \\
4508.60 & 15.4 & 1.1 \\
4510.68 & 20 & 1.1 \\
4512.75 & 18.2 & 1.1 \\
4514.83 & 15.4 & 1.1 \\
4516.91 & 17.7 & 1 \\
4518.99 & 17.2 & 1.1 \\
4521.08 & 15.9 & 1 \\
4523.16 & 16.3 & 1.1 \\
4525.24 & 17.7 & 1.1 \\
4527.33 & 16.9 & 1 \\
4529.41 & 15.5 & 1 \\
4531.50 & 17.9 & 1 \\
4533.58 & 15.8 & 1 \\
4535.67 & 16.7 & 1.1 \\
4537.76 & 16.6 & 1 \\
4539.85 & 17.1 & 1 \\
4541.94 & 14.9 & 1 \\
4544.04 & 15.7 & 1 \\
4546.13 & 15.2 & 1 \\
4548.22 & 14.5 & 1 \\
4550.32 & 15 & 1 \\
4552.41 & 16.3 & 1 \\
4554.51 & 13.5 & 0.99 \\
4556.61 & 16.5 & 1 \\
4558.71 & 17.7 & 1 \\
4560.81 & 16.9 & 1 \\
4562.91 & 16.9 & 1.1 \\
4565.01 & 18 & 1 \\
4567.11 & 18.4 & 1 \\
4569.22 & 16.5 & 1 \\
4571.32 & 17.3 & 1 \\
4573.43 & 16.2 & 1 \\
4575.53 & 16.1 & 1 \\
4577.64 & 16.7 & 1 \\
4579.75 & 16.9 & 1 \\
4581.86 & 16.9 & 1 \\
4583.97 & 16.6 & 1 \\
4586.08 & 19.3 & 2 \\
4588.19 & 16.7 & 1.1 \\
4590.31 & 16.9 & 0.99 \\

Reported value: 2.8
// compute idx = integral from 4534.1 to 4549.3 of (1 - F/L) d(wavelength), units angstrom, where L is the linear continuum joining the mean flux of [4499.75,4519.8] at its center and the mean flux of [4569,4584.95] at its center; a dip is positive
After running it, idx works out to 1.0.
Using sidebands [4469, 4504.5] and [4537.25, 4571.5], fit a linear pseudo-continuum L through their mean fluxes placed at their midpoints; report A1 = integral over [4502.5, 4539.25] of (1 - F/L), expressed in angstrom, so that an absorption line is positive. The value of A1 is -1.5 angstrom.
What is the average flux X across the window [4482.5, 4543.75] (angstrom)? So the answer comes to 16.6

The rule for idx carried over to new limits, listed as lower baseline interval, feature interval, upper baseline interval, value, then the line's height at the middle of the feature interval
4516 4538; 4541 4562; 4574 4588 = 1.55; 16.9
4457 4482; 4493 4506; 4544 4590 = 0.06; 16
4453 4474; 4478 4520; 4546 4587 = -1.43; 16.1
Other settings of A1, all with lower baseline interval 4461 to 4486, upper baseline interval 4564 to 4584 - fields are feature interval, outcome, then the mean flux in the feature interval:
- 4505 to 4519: -0.9 angstrom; 17.3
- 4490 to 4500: 0.2 angstrom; 15.8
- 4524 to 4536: -0.2 angstrom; 16.8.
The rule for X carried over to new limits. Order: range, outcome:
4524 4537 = 16.7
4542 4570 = 16.2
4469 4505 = 16.1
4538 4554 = 15.5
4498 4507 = 16.5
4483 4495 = 16.6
